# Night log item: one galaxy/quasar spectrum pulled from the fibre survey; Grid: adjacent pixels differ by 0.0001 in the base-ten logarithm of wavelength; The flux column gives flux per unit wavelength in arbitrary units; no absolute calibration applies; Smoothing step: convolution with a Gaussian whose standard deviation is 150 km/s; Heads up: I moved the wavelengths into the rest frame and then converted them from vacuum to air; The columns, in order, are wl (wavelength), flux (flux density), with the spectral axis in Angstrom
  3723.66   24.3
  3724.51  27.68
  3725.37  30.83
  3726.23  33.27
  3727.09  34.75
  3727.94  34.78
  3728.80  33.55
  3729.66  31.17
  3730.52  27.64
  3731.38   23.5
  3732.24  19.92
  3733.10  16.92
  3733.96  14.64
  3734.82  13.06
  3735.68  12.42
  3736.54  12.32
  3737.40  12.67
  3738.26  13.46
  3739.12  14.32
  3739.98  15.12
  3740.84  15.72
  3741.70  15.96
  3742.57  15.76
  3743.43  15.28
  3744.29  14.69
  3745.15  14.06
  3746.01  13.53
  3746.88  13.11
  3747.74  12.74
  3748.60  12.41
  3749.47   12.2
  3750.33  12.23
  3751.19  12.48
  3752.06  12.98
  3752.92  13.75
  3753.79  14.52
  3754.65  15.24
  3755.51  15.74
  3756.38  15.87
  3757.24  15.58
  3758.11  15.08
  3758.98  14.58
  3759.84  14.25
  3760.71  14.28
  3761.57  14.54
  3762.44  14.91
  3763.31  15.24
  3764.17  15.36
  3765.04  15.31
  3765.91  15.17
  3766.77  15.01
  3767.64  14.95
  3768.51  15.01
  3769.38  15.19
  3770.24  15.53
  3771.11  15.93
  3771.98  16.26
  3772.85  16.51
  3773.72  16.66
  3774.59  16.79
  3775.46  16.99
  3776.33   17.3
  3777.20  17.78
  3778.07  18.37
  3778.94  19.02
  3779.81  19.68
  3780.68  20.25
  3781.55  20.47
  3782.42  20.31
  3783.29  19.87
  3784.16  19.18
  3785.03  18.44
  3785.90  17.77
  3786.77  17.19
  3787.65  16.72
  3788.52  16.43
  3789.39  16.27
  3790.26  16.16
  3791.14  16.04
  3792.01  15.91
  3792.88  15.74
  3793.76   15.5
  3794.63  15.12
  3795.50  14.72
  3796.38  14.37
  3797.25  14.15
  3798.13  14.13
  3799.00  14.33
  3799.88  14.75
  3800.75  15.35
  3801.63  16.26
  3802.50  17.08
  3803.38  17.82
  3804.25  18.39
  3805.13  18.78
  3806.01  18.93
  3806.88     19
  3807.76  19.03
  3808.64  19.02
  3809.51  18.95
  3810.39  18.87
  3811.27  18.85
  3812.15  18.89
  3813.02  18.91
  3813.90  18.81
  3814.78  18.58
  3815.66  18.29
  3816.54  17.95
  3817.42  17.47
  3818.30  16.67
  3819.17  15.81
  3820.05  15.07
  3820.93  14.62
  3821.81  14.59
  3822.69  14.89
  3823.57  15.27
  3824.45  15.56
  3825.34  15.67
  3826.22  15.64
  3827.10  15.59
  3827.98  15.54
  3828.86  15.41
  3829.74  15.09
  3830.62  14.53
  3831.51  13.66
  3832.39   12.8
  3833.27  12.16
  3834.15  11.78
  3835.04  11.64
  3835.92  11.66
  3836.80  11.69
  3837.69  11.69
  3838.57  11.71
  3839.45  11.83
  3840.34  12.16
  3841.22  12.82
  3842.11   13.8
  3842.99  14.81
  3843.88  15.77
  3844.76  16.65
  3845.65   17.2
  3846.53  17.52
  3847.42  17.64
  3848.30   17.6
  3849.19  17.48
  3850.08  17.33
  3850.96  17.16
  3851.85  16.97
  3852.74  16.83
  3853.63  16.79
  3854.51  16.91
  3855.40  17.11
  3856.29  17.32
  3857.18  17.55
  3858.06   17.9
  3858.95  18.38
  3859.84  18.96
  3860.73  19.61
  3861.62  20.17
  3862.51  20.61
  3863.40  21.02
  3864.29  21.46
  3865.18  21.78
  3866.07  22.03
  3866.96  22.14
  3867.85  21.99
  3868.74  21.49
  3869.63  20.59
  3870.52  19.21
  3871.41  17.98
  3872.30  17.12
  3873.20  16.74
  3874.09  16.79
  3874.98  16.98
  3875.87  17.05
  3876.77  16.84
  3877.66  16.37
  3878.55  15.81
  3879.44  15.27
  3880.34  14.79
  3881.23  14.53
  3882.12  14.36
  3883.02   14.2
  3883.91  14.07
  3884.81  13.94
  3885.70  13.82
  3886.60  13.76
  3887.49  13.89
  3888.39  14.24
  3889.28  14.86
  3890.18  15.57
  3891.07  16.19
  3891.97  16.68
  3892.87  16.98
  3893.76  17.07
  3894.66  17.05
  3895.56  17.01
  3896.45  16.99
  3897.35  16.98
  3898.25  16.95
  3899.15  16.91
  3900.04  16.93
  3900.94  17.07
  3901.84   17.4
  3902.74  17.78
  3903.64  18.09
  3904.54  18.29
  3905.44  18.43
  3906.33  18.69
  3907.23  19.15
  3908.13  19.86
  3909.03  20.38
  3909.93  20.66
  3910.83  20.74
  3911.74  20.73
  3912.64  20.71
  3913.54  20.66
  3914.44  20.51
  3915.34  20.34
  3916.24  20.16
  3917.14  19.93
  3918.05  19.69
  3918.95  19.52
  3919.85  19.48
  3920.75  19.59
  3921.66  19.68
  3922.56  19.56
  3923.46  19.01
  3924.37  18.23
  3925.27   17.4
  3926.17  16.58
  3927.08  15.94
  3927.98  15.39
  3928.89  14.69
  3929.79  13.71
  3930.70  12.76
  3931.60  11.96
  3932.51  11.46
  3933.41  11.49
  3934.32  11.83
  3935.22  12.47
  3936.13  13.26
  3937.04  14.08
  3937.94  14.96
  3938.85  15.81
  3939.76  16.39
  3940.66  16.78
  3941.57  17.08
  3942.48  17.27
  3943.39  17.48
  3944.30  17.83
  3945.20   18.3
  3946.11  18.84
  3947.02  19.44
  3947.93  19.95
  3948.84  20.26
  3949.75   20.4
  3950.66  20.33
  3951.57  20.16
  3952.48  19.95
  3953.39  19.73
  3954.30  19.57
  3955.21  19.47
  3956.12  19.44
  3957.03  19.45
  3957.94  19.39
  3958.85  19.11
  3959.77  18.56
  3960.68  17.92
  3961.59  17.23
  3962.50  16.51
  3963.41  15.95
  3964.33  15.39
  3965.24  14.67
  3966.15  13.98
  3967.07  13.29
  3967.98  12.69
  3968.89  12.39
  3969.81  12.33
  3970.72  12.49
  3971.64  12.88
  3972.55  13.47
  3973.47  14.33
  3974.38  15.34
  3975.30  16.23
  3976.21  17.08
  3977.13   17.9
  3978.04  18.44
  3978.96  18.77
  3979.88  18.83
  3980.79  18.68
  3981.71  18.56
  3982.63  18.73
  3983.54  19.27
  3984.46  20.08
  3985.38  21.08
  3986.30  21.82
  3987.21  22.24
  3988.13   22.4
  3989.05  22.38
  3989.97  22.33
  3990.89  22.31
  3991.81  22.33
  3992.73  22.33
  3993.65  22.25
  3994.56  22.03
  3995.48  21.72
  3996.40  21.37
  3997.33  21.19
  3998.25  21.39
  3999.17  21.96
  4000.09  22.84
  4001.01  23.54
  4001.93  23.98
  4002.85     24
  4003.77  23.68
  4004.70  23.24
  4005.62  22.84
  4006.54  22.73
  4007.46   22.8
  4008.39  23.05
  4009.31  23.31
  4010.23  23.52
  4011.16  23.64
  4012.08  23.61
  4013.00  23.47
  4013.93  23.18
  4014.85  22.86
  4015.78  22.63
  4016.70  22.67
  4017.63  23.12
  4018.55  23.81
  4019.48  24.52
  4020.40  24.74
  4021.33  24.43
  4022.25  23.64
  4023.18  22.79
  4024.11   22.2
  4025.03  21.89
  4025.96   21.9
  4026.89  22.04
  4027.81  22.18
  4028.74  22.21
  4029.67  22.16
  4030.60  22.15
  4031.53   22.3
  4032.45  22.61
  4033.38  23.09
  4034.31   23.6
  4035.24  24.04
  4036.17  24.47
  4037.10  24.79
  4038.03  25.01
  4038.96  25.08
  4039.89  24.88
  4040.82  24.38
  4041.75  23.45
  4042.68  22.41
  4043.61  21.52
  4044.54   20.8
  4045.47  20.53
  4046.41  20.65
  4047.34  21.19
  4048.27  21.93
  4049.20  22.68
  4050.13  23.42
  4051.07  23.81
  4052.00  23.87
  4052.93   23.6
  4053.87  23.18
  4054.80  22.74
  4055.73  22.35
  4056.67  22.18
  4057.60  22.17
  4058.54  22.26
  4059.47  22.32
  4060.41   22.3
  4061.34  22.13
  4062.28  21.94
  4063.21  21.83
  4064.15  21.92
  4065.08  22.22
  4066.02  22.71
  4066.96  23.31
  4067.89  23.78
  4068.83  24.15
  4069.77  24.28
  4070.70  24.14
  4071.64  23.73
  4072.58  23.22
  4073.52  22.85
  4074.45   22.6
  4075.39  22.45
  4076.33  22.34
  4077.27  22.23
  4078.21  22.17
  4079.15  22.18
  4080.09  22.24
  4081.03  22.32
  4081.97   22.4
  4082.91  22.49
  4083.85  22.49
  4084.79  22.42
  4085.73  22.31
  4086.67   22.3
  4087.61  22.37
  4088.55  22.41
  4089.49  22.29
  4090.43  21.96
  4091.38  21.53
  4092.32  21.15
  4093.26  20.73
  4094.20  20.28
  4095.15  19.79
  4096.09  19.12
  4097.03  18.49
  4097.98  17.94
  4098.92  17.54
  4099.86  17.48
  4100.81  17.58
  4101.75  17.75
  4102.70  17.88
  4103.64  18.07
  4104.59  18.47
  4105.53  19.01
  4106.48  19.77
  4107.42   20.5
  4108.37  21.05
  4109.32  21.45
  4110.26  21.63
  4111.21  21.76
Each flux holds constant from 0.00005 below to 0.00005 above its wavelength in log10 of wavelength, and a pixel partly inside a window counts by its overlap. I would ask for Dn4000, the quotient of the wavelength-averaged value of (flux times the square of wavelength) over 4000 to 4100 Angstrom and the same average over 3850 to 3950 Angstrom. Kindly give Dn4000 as 1.40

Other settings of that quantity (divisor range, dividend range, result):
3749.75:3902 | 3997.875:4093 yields 1.56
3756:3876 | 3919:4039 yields 1.28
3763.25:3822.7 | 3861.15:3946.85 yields 1.08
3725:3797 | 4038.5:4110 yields 1.49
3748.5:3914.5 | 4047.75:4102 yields 1.49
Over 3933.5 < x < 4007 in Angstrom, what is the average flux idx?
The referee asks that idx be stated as 18.6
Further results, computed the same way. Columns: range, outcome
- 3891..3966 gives 17.7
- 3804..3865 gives 16.5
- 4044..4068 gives 22.4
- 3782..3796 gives 16.9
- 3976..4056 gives 22.4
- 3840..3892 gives 17.1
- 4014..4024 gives 23.5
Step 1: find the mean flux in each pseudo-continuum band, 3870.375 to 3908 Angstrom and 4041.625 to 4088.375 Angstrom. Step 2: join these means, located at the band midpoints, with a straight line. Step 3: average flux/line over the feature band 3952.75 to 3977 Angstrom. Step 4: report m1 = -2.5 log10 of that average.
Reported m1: 0.18 mag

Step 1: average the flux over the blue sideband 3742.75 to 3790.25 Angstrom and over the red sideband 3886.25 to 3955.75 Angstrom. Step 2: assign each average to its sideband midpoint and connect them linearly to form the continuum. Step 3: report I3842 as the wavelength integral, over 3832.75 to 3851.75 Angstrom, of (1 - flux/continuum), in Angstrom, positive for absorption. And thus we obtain 2.5 Angstrom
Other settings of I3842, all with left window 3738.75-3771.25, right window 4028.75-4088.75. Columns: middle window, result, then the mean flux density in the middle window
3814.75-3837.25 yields 2.2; 14.8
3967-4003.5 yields 2.7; 19.3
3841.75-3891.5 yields 0.9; 17.2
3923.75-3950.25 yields 4.8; 16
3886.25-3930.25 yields 1.9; 17.9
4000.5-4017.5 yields -1.5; 23.3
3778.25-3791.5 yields -2.5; 18.3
